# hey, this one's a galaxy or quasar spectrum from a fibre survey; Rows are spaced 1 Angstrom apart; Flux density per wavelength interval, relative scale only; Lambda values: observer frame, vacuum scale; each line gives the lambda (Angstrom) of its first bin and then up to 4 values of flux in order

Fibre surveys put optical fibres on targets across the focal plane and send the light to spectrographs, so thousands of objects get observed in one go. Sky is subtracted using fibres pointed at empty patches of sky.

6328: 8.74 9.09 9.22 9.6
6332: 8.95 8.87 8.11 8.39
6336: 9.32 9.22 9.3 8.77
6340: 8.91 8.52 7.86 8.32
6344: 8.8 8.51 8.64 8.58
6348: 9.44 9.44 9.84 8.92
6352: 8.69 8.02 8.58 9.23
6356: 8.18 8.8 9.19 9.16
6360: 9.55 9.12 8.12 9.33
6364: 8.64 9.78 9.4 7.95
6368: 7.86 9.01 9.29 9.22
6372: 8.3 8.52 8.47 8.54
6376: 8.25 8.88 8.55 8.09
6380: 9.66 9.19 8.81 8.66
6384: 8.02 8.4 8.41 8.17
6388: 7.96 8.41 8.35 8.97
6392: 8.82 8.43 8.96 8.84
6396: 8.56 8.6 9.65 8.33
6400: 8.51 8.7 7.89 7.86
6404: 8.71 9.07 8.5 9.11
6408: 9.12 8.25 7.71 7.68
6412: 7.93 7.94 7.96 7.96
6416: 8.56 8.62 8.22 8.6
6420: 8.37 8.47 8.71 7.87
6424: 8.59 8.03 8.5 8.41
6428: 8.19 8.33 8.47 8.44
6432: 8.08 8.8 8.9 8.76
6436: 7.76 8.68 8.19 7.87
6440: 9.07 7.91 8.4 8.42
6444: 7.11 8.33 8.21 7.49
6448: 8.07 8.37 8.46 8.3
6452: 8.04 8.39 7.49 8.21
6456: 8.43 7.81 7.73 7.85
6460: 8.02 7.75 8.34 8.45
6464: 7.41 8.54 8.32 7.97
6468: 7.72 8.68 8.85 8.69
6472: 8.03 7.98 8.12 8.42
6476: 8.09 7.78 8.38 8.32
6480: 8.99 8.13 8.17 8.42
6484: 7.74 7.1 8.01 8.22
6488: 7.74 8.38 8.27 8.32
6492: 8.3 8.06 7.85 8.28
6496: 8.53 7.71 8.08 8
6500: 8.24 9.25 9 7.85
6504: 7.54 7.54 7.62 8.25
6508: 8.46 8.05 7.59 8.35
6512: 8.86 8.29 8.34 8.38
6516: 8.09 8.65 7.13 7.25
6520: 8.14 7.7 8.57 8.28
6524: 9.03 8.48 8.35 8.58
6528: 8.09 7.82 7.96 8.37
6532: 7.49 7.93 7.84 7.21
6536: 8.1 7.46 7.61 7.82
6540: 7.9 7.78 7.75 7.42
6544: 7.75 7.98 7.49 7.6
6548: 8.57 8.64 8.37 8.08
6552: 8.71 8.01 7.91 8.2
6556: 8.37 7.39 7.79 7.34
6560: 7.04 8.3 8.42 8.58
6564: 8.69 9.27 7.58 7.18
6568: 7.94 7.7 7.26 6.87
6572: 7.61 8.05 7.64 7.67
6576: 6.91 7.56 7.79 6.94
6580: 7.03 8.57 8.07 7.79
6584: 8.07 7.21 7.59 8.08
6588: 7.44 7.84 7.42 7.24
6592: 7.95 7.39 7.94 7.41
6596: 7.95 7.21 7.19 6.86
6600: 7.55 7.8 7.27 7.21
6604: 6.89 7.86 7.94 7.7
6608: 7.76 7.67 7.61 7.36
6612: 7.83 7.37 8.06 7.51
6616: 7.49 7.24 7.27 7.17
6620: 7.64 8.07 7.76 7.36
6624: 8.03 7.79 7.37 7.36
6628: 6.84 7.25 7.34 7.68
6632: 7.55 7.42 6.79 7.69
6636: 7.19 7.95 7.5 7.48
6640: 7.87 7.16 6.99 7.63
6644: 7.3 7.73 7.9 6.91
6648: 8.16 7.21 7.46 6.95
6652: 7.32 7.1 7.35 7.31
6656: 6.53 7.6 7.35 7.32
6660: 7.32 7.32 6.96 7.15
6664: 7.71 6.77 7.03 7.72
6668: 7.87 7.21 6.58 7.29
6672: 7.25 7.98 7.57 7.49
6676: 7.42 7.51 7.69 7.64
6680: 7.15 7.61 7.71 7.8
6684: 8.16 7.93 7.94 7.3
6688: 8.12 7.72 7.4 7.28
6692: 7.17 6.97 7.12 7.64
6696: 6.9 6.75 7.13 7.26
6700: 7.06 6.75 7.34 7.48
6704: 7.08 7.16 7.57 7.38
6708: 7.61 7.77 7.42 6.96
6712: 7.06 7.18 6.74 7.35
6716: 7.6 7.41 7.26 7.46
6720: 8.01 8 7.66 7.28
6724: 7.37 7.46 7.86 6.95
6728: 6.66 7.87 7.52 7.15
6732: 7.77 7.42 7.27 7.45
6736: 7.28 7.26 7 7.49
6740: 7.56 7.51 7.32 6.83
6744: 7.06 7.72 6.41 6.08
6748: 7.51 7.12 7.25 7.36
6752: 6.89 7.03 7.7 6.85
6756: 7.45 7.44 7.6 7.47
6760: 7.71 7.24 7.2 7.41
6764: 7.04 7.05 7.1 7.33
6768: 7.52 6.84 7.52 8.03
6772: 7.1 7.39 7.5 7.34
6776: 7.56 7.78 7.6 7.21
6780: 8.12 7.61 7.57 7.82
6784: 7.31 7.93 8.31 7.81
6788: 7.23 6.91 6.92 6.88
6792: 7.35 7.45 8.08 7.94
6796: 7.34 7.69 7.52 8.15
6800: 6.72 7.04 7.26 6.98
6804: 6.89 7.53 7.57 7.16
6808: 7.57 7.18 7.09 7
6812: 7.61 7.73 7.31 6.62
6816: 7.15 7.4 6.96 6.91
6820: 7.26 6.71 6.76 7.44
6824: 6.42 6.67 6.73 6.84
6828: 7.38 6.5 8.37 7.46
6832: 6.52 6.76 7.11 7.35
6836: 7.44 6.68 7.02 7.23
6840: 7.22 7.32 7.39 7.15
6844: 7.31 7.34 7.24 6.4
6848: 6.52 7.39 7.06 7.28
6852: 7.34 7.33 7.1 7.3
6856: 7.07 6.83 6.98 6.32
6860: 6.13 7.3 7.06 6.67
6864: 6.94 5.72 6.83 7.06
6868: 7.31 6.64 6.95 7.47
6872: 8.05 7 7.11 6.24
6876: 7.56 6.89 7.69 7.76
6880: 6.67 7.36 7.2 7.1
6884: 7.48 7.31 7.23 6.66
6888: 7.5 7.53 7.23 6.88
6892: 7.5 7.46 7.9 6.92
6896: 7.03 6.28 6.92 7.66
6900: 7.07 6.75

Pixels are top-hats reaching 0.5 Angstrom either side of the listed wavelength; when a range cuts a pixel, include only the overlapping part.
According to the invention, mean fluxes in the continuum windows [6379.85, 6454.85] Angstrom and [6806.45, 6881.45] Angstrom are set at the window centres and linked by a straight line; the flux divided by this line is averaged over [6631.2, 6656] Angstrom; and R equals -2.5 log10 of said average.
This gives 0.04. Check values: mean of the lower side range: 8.39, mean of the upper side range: 7.08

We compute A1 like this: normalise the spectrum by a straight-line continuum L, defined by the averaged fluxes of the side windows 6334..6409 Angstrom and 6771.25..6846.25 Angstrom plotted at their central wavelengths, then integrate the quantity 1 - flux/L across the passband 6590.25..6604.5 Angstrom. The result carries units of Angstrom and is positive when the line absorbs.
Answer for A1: 1.0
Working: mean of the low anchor 8.72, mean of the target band 7.42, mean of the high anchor 7.29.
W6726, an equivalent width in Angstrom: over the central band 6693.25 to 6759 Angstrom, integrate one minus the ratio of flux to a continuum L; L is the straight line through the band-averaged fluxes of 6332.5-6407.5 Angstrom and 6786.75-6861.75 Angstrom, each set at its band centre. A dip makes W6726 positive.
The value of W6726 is 1.8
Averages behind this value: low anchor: 8.72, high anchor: 7.16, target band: 7.29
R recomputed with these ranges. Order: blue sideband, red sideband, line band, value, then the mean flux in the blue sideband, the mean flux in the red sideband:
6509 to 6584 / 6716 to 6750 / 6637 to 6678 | 0.03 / 7.94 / 7.34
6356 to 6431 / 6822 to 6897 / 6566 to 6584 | 0.06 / 8.56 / 7.09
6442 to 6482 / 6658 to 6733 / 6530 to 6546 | 0.02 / 8.15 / 7.39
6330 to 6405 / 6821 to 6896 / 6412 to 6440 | 0.02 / 8.73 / 7.09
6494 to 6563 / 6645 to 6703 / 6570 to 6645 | 0.02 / 8.05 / 7.38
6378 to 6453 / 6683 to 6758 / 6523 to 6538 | -0.01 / 8.4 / 7.33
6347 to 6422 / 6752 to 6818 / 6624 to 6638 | 0.06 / 8.64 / 7.39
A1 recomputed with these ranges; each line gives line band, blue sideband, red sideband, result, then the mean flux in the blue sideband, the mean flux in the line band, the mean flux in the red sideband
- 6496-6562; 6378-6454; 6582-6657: -1.16 Angstrom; 8.4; 8.03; 7.49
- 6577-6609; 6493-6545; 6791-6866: 1.02 Angstrom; 8.05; 7.58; 7.13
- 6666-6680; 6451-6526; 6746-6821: 0.36 Angstrom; 8.15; 7.45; 7.34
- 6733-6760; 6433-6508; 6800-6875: 0.37 Angstrom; 8.16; 7.24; 7.07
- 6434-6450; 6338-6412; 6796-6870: 0.45 Angstrom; 8.68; 8.21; 7.09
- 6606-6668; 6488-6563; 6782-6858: 2.43 Angstrom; 8.06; 7.44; 7.22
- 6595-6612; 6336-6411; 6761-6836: 0.96 Angstrom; 8.71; 7.5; 7.3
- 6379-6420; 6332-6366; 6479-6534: 0.65 Angstrom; 8.86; 8.5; 8.14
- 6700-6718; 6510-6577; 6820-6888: 0.49 Angstrom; 7.96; 7.28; 7.06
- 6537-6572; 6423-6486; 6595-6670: -0.65 Angstrom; 8.2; 7.91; 7.43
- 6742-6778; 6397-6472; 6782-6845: 0.59 Angstrom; 8.29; 7.27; 7.25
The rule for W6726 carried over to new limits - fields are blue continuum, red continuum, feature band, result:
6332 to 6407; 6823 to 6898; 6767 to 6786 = -0.5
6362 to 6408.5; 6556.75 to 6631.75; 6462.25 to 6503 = -0.2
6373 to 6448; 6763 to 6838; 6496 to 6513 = 0.0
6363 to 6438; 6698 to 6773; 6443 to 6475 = 0.8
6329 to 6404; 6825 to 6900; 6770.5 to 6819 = -0.6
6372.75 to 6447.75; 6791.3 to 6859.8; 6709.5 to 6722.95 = 0.2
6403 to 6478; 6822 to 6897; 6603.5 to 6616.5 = 0.3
